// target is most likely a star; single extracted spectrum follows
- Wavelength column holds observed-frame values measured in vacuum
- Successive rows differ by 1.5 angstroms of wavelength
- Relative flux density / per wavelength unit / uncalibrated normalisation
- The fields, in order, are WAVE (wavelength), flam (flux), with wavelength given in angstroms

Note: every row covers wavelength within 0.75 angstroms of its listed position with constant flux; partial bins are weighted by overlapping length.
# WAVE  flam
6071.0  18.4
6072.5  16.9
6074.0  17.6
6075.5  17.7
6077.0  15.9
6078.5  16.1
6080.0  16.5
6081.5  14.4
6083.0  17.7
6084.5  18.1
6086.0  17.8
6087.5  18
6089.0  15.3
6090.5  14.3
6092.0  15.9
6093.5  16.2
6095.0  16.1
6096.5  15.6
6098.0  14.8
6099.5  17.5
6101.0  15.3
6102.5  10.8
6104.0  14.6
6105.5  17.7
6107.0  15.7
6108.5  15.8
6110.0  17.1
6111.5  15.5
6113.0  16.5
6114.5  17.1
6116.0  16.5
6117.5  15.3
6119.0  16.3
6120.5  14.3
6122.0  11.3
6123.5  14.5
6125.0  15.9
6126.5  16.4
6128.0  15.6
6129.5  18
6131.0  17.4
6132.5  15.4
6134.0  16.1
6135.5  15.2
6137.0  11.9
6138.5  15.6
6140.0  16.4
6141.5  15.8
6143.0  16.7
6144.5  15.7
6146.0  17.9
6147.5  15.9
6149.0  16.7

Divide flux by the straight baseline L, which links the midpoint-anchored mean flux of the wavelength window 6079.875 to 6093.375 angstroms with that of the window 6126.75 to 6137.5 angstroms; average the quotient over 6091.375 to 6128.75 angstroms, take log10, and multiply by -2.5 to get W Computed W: 0.04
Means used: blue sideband 16.4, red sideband 15.8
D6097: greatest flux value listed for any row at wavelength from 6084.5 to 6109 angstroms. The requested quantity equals 18.1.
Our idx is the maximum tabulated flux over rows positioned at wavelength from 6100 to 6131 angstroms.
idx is 18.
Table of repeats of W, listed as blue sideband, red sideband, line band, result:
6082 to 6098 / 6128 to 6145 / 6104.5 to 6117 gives -0.02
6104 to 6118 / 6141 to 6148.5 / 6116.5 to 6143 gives 0.06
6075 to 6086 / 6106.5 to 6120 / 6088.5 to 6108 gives 0.07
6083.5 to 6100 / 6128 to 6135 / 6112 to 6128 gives 0.07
